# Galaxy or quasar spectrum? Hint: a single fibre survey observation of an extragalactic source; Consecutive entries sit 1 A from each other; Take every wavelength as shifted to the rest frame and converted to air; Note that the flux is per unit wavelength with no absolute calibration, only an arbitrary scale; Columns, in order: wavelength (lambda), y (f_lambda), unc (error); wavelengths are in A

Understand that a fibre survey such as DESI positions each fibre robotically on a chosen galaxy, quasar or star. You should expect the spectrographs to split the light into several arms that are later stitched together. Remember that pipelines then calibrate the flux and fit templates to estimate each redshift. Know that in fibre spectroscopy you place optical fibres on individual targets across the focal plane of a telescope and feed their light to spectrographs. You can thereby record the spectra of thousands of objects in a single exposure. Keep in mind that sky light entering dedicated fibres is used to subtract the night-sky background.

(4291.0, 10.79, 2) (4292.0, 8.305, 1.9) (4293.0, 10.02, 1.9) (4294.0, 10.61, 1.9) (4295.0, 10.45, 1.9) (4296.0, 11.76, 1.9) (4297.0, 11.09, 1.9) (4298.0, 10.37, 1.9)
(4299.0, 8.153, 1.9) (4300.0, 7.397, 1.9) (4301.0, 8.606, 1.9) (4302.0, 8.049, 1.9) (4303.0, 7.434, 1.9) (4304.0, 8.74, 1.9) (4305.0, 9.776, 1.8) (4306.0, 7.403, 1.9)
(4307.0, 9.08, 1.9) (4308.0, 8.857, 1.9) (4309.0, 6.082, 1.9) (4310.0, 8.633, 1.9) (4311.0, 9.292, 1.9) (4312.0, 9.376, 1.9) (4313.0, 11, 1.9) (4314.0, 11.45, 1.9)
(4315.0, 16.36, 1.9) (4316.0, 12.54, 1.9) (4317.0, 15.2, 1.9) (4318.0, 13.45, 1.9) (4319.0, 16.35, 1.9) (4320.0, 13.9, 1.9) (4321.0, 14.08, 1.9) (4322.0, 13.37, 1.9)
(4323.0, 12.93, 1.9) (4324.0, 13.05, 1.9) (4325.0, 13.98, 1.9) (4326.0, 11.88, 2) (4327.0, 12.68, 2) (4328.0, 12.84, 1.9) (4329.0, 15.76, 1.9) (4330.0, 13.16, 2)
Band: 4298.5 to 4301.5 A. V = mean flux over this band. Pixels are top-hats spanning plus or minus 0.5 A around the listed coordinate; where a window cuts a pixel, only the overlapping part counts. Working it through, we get 8.05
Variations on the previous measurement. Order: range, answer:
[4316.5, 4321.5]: 14.6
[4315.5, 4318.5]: 13.7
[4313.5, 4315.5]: 13.9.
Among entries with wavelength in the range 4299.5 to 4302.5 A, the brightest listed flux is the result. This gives 8.606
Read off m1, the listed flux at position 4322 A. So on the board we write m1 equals 13.37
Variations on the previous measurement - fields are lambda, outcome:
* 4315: 16.36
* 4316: 12.54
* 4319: 16.35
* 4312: 9.376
